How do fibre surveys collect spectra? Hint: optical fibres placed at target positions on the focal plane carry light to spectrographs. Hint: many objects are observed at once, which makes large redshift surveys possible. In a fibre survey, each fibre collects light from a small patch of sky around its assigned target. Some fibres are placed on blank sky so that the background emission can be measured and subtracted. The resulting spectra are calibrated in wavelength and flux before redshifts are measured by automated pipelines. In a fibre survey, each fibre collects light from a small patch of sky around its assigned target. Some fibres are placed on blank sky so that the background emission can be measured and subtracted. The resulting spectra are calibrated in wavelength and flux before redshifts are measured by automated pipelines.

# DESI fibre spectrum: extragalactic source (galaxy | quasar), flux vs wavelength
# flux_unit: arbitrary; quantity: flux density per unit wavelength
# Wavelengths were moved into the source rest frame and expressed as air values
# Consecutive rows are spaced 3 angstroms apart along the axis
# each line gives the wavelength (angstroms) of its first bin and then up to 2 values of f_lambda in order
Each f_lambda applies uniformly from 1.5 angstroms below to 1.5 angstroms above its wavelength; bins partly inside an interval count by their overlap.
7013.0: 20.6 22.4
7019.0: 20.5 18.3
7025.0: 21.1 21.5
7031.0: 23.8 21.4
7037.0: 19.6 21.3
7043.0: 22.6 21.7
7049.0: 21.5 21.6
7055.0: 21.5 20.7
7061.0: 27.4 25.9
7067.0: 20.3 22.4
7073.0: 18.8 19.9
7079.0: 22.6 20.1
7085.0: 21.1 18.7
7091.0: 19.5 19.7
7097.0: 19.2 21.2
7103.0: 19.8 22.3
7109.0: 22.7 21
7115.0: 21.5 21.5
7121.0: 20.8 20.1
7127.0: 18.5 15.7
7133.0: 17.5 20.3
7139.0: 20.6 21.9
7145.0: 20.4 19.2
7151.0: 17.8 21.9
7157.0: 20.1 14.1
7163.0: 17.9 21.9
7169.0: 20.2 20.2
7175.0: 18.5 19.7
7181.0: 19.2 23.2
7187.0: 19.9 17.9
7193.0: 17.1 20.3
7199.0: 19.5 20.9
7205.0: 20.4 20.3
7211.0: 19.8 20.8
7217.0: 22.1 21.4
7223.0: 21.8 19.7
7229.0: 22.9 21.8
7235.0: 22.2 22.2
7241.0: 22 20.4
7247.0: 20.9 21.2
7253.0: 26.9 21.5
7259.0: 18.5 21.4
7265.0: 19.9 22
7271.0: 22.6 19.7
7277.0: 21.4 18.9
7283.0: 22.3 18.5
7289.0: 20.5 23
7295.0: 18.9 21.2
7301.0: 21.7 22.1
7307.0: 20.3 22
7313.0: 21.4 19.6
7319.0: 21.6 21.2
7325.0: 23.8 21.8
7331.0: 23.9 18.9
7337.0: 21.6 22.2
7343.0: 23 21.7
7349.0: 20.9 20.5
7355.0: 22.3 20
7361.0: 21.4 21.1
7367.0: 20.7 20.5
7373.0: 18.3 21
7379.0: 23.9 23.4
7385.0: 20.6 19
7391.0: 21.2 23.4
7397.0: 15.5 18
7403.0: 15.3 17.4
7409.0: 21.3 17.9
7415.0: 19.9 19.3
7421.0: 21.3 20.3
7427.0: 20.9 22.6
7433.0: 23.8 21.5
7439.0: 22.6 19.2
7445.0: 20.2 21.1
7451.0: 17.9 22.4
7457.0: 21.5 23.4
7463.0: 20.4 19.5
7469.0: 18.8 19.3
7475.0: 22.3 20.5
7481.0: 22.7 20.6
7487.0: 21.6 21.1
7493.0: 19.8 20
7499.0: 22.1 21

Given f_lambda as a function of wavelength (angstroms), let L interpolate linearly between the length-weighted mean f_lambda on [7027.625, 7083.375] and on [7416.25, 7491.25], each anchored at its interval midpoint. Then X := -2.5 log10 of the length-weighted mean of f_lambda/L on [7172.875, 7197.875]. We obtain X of 0.11 mag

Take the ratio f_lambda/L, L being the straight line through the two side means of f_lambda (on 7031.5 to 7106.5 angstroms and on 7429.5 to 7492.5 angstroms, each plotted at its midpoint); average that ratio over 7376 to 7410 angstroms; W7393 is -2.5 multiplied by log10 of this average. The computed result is 0.06 mag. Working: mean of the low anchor 21.3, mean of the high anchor 21.1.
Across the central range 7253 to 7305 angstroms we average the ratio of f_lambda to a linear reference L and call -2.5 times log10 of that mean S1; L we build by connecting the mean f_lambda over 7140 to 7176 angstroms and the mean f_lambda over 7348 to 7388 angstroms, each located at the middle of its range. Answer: -0.03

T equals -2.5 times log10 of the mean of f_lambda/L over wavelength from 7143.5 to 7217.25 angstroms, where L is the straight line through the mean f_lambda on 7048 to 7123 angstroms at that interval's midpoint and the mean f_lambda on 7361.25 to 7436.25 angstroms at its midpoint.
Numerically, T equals 0.07 mag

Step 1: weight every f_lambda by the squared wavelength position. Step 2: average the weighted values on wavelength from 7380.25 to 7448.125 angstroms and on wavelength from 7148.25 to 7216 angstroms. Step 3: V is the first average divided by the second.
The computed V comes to 1.10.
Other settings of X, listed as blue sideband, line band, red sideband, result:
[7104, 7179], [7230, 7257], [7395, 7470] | -0.114 mag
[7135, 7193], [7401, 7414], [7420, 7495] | 0.153 mag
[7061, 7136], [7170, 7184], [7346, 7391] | 0.047 mag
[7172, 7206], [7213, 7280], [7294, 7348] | -0.050 mag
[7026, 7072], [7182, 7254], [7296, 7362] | 0.038 mag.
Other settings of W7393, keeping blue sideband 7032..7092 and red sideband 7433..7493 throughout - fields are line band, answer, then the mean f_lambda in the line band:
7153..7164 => 0.16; 18.4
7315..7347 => -0.03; 21.8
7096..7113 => 0.02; 21.1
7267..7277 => -0.01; 21.4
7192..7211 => 0.08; 19.8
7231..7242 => -0.04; 22.1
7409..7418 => 0.09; 19.4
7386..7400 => 0.07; 19.6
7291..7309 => 0.00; 21.2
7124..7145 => 0.11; 19.2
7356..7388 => 0.00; 21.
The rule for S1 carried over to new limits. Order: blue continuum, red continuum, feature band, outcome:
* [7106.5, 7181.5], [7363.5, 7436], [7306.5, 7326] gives -0.07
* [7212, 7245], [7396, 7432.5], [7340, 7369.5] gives -0.07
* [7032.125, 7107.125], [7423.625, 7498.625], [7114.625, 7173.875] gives 0.09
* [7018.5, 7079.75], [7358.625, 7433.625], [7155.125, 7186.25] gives 0.09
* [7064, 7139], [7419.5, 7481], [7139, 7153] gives 0.02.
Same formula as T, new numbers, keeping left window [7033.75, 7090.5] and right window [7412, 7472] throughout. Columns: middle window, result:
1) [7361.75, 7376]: 0.03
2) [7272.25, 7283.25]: 0.03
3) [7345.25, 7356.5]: -0.02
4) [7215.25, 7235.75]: -0.02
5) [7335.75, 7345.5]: -0.06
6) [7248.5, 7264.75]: -0.03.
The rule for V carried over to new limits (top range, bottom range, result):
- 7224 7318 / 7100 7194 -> 1.11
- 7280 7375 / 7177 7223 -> 1.08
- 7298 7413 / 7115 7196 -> 1.13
